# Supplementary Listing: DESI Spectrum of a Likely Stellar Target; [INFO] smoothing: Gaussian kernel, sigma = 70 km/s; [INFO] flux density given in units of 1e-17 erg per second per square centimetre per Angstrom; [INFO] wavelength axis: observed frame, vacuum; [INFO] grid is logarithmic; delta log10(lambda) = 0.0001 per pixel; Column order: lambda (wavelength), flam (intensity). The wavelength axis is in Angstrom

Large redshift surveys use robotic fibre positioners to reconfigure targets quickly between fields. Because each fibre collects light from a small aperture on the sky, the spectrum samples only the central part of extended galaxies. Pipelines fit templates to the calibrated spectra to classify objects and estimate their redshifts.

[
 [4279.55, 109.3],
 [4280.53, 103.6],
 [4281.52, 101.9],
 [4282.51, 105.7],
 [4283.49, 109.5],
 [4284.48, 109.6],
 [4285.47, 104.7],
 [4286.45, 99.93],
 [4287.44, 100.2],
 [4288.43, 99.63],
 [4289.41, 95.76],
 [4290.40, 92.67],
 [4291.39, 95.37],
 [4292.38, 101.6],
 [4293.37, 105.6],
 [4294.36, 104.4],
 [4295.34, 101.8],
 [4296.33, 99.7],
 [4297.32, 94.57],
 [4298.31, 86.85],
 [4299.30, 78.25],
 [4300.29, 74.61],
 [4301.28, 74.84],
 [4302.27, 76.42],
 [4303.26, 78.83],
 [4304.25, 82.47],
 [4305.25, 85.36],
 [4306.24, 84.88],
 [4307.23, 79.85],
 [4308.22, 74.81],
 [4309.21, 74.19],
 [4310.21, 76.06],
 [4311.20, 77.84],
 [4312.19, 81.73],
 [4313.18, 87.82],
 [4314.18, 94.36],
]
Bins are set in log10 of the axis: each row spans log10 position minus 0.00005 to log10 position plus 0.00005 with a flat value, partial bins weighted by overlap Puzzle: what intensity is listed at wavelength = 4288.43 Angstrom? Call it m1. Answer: 99.63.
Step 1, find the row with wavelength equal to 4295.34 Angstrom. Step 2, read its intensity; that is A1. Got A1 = 101.8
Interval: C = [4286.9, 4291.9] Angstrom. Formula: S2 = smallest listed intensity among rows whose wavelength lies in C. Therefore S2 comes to 92.67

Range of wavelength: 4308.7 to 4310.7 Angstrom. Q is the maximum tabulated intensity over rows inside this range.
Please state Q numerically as 76.06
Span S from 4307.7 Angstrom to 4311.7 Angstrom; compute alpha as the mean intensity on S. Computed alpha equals 75.8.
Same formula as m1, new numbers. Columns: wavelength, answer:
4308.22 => 74.81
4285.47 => 104.7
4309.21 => 74.19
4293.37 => 105.6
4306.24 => 84.88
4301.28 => 74.84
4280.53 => 103.6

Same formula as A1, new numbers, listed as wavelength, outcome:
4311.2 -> 77.84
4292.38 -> 101.6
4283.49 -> 109.5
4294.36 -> 104.4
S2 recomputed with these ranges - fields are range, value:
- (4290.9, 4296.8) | 95.37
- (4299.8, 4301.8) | 74.61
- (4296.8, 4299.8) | 78.25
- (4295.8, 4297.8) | 94.57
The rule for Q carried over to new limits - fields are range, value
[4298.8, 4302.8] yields 78.25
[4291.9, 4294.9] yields 105.6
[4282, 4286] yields 109.6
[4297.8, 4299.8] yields 86.85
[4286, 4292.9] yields 101.6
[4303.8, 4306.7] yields 85.36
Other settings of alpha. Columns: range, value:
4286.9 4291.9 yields 96.7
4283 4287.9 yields 105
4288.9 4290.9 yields 94.4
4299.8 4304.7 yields 77.4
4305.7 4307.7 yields 82.6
